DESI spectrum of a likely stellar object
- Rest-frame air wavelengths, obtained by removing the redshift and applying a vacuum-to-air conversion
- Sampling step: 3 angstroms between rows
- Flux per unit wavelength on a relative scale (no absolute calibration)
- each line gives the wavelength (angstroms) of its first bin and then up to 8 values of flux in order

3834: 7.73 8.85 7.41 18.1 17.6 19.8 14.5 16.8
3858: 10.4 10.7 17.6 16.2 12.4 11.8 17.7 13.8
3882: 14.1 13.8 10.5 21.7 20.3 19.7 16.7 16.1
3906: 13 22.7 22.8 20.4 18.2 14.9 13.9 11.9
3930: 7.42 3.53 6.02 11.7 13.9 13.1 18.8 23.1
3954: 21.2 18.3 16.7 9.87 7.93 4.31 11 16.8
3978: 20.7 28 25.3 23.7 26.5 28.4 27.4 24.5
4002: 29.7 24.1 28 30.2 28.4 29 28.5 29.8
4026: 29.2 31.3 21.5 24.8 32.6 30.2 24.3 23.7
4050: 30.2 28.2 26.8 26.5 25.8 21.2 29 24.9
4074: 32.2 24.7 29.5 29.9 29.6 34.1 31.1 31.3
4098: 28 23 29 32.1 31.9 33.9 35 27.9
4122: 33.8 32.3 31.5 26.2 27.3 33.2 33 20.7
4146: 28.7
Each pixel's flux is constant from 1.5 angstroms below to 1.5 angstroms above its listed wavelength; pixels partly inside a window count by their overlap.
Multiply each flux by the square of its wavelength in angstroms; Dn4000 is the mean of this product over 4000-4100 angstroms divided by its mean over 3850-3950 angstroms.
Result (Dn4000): 2.04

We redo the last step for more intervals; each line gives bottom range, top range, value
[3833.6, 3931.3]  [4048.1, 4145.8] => 2.13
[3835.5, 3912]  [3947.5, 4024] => 1.53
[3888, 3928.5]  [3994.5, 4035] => 1.66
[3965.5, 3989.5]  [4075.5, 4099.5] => 1.75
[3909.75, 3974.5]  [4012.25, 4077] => 2.08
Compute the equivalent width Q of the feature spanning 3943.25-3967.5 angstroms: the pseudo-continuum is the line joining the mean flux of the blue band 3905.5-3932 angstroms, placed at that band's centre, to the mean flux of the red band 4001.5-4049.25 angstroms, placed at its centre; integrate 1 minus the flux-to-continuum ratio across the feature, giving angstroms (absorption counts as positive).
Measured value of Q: 4.6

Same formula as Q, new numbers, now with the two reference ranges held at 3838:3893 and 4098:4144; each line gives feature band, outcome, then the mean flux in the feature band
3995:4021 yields -5.0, 27.7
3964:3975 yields 6.3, 9.08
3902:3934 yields 4.6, 15.1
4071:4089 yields -1.0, 29.2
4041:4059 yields -0.8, 26.9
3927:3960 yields 9.8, 13.8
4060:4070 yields 0.5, 25.4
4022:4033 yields -1.7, 28.2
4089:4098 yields -0.9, 31.2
